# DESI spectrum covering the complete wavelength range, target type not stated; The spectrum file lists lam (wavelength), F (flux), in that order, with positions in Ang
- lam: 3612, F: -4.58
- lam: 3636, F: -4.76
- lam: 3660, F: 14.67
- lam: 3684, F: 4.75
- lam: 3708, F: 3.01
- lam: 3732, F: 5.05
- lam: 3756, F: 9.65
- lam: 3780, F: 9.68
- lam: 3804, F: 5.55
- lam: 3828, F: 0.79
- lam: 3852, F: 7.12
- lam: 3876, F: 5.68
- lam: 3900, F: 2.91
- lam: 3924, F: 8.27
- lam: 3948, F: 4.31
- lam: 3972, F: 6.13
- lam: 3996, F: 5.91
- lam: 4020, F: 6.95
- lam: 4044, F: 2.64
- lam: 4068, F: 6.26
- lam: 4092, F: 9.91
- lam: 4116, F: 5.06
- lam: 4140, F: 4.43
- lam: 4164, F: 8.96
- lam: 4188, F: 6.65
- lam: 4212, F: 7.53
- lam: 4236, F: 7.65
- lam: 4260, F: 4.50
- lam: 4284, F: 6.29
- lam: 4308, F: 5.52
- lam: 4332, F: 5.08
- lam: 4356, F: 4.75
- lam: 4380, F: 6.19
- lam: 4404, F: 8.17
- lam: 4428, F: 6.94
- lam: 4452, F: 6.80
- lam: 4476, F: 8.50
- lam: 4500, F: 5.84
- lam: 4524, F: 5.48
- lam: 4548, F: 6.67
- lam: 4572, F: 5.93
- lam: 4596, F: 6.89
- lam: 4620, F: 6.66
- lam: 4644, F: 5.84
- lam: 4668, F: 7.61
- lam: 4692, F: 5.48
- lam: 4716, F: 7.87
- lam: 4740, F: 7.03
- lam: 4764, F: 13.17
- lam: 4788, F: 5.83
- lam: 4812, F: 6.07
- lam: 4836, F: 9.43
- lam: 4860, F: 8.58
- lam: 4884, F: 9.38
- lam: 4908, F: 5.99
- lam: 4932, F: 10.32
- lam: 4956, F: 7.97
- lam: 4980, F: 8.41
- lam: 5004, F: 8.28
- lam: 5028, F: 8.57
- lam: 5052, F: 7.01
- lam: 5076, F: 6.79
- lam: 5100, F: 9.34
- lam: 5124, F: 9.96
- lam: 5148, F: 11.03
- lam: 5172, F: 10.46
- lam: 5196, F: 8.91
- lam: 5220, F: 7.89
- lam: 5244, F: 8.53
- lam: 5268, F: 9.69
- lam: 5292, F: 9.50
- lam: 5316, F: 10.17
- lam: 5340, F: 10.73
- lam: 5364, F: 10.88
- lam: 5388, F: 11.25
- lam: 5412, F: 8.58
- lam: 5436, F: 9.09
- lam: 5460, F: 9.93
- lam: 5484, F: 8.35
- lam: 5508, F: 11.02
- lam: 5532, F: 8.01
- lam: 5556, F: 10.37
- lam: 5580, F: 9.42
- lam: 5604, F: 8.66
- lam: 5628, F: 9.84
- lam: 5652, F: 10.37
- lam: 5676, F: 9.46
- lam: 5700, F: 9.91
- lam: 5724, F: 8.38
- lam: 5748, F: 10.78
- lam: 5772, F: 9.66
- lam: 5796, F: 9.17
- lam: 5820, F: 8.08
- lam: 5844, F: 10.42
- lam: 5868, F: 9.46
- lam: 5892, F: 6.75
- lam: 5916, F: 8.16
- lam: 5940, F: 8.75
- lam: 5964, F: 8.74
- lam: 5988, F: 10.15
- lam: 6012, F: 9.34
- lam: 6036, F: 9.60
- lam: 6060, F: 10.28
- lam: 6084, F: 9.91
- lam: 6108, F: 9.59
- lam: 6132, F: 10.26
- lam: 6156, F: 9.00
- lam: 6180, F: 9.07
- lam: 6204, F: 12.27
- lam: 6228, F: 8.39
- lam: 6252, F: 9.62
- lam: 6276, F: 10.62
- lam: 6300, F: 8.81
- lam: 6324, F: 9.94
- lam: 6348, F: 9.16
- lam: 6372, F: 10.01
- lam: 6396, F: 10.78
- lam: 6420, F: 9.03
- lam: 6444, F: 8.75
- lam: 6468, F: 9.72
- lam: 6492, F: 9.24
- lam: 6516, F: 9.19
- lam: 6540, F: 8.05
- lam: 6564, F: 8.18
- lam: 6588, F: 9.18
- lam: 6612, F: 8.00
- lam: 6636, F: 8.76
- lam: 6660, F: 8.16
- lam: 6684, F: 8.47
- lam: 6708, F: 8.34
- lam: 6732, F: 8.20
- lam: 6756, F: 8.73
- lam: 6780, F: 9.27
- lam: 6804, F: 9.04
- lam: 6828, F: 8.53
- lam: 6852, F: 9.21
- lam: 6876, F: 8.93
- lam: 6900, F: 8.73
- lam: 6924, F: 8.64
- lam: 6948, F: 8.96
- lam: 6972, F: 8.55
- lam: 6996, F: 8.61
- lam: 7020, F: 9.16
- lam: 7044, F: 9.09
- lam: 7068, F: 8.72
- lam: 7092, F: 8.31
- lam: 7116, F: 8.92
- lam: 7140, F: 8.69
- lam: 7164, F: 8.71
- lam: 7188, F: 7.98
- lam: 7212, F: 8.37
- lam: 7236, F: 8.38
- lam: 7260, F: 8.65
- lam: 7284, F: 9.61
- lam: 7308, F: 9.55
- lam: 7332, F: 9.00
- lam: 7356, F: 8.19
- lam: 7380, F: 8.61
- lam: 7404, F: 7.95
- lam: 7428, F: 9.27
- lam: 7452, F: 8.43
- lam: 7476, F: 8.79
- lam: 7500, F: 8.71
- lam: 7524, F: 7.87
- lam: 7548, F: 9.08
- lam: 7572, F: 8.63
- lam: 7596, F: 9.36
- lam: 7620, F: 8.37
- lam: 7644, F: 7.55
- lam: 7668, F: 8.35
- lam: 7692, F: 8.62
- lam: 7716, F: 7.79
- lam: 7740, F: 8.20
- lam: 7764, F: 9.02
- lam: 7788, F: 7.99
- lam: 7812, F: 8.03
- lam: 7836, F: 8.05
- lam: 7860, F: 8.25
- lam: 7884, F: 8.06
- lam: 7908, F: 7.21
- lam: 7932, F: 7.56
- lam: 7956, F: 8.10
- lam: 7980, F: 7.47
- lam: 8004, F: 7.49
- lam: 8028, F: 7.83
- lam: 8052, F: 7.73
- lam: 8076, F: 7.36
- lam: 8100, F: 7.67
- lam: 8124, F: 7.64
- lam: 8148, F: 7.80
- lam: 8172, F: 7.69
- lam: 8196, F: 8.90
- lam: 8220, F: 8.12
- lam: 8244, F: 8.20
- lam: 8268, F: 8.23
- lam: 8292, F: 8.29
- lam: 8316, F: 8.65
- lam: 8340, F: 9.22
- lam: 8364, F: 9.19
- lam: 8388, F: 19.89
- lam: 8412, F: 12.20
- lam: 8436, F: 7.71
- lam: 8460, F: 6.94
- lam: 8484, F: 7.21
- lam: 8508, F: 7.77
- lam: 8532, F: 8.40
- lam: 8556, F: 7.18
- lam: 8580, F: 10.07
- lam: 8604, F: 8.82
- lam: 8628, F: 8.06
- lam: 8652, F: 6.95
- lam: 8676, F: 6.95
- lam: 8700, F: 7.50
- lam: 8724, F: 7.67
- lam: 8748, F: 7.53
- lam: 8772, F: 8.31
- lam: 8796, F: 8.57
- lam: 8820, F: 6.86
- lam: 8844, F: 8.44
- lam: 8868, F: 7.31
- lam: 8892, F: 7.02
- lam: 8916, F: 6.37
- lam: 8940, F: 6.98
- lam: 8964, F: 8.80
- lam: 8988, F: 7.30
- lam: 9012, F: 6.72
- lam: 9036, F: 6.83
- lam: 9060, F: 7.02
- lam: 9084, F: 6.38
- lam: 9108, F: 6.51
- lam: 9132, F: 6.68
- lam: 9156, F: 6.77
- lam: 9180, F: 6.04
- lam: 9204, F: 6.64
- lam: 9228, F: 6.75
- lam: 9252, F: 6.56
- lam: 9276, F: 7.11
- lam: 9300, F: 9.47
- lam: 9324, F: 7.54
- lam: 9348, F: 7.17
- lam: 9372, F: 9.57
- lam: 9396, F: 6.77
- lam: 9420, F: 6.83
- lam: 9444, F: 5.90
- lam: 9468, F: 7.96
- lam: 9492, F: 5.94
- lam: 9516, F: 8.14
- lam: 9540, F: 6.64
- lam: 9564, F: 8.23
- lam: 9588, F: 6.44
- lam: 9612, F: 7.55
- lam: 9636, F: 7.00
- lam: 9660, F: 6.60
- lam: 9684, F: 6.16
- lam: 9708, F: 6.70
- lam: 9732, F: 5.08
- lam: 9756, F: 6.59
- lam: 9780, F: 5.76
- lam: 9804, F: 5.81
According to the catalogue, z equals 0.28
